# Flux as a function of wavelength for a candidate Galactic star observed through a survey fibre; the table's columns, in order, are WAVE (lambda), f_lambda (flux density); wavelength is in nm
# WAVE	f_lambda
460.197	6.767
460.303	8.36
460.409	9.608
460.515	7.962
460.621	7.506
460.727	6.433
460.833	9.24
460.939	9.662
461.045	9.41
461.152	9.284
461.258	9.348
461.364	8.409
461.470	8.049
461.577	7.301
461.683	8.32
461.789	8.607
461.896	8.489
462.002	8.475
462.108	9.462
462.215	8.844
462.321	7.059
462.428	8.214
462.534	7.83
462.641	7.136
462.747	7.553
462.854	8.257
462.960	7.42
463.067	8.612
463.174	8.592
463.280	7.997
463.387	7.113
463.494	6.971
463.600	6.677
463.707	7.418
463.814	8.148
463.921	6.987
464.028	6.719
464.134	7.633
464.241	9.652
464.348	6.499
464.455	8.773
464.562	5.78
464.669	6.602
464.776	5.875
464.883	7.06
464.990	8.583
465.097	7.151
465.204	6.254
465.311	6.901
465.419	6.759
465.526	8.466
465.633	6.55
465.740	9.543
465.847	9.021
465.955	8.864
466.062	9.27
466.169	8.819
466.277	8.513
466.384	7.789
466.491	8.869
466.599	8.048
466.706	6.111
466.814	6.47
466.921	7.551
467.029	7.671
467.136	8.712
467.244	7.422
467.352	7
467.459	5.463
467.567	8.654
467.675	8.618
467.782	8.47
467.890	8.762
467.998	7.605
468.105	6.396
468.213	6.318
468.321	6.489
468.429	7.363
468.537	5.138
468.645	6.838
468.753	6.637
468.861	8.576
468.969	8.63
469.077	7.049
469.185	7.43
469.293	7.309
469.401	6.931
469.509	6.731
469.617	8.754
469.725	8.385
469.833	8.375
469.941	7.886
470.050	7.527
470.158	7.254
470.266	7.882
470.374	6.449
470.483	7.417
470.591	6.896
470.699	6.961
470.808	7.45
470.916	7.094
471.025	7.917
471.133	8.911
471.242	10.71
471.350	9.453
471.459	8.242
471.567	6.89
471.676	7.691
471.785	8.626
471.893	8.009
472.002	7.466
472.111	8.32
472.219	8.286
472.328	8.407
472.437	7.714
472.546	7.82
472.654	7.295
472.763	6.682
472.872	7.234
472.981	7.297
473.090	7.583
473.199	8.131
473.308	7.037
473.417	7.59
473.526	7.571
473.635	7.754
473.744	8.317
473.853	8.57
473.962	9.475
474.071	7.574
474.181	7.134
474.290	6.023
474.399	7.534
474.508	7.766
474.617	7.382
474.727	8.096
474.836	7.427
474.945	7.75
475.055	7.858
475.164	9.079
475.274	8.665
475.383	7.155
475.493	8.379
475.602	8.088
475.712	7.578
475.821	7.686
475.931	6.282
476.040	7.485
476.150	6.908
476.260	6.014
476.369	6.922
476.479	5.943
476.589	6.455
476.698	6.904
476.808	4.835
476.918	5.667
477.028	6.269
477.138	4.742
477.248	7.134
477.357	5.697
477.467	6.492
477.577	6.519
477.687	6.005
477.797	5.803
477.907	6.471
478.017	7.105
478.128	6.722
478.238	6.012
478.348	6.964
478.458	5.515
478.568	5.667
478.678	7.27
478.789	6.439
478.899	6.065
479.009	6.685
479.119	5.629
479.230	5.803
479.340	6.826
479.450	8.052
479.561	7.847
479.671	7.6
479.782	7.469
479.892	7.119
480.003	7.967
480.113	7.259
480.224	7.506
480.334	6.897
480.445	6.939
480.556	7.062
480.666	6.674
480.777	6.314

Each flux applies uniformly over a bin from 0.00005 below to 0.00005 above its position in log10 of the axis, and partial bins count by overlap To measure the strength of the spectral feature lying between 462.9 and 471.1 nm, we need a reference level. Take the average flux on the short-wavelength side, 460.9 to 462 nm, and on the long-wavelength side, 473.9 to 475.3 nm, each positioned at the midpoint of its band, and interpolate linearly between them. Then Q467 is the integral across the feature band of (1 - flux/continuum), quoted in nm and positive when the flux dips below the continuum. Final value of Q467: 0.76 nm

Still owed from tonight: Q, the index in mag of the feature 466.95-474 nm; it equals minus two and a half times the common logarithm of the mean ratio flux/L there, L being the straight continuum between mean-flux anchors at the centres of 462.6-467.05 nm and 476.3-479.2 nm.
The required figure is -0.10 mag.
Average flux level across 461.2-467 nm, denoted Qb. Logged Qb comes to 7.8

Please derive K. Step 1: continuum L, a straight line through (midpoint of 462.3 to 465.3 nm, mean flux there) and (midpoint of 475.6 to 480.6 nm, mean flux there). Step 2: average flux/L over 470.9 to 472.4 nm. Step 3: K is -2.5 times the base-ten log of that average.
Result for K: -0.19 mag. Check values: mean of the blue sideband 7.45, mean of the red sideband 6.64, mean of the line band 8.31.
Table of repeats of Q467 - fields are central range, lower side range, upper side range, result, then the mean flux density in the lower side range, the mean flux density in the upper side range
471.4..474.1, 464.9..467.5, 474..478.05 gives -0.23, 7.74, 6.95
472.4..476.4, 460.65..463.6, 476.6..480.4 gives -0.36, 8.19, 6.56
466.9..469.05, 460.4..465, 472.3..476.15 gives 0.11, 7.92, 7.68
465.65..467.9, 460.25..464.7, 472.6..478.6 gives -0.10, 8.02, 7.06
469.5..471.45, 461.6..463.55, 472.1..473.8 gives -0.04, 8.04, 7.68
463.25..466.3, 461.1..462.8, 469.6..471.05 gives 0.16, 8.28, 7.55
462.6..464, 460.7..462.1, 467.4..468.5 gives 0.11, 8.61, 7.38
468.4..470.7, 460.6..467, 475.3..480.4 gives 0.00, 7.88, 6.7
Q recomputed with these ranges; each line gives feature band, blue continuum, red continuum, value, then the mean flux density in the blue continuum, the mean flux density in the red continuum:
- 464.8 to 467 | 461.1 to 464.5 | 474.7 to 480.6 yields -0.01 mag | 7.99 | 6.86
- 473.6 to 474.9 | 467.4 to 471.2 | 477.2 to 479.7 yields -0.12 mag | 7.46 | 6.53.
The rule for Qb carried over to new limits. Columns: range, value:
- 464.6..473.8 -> 7.65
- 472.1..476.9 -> 7.48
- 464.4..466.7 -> 7.75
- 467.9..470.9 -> 7.3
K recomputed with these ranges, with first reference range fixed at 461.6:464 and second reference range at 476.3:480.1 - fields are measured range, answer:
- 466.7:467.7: 0.02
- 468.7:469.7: -0.04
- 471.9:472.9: -0.10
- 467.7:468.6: 0.04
